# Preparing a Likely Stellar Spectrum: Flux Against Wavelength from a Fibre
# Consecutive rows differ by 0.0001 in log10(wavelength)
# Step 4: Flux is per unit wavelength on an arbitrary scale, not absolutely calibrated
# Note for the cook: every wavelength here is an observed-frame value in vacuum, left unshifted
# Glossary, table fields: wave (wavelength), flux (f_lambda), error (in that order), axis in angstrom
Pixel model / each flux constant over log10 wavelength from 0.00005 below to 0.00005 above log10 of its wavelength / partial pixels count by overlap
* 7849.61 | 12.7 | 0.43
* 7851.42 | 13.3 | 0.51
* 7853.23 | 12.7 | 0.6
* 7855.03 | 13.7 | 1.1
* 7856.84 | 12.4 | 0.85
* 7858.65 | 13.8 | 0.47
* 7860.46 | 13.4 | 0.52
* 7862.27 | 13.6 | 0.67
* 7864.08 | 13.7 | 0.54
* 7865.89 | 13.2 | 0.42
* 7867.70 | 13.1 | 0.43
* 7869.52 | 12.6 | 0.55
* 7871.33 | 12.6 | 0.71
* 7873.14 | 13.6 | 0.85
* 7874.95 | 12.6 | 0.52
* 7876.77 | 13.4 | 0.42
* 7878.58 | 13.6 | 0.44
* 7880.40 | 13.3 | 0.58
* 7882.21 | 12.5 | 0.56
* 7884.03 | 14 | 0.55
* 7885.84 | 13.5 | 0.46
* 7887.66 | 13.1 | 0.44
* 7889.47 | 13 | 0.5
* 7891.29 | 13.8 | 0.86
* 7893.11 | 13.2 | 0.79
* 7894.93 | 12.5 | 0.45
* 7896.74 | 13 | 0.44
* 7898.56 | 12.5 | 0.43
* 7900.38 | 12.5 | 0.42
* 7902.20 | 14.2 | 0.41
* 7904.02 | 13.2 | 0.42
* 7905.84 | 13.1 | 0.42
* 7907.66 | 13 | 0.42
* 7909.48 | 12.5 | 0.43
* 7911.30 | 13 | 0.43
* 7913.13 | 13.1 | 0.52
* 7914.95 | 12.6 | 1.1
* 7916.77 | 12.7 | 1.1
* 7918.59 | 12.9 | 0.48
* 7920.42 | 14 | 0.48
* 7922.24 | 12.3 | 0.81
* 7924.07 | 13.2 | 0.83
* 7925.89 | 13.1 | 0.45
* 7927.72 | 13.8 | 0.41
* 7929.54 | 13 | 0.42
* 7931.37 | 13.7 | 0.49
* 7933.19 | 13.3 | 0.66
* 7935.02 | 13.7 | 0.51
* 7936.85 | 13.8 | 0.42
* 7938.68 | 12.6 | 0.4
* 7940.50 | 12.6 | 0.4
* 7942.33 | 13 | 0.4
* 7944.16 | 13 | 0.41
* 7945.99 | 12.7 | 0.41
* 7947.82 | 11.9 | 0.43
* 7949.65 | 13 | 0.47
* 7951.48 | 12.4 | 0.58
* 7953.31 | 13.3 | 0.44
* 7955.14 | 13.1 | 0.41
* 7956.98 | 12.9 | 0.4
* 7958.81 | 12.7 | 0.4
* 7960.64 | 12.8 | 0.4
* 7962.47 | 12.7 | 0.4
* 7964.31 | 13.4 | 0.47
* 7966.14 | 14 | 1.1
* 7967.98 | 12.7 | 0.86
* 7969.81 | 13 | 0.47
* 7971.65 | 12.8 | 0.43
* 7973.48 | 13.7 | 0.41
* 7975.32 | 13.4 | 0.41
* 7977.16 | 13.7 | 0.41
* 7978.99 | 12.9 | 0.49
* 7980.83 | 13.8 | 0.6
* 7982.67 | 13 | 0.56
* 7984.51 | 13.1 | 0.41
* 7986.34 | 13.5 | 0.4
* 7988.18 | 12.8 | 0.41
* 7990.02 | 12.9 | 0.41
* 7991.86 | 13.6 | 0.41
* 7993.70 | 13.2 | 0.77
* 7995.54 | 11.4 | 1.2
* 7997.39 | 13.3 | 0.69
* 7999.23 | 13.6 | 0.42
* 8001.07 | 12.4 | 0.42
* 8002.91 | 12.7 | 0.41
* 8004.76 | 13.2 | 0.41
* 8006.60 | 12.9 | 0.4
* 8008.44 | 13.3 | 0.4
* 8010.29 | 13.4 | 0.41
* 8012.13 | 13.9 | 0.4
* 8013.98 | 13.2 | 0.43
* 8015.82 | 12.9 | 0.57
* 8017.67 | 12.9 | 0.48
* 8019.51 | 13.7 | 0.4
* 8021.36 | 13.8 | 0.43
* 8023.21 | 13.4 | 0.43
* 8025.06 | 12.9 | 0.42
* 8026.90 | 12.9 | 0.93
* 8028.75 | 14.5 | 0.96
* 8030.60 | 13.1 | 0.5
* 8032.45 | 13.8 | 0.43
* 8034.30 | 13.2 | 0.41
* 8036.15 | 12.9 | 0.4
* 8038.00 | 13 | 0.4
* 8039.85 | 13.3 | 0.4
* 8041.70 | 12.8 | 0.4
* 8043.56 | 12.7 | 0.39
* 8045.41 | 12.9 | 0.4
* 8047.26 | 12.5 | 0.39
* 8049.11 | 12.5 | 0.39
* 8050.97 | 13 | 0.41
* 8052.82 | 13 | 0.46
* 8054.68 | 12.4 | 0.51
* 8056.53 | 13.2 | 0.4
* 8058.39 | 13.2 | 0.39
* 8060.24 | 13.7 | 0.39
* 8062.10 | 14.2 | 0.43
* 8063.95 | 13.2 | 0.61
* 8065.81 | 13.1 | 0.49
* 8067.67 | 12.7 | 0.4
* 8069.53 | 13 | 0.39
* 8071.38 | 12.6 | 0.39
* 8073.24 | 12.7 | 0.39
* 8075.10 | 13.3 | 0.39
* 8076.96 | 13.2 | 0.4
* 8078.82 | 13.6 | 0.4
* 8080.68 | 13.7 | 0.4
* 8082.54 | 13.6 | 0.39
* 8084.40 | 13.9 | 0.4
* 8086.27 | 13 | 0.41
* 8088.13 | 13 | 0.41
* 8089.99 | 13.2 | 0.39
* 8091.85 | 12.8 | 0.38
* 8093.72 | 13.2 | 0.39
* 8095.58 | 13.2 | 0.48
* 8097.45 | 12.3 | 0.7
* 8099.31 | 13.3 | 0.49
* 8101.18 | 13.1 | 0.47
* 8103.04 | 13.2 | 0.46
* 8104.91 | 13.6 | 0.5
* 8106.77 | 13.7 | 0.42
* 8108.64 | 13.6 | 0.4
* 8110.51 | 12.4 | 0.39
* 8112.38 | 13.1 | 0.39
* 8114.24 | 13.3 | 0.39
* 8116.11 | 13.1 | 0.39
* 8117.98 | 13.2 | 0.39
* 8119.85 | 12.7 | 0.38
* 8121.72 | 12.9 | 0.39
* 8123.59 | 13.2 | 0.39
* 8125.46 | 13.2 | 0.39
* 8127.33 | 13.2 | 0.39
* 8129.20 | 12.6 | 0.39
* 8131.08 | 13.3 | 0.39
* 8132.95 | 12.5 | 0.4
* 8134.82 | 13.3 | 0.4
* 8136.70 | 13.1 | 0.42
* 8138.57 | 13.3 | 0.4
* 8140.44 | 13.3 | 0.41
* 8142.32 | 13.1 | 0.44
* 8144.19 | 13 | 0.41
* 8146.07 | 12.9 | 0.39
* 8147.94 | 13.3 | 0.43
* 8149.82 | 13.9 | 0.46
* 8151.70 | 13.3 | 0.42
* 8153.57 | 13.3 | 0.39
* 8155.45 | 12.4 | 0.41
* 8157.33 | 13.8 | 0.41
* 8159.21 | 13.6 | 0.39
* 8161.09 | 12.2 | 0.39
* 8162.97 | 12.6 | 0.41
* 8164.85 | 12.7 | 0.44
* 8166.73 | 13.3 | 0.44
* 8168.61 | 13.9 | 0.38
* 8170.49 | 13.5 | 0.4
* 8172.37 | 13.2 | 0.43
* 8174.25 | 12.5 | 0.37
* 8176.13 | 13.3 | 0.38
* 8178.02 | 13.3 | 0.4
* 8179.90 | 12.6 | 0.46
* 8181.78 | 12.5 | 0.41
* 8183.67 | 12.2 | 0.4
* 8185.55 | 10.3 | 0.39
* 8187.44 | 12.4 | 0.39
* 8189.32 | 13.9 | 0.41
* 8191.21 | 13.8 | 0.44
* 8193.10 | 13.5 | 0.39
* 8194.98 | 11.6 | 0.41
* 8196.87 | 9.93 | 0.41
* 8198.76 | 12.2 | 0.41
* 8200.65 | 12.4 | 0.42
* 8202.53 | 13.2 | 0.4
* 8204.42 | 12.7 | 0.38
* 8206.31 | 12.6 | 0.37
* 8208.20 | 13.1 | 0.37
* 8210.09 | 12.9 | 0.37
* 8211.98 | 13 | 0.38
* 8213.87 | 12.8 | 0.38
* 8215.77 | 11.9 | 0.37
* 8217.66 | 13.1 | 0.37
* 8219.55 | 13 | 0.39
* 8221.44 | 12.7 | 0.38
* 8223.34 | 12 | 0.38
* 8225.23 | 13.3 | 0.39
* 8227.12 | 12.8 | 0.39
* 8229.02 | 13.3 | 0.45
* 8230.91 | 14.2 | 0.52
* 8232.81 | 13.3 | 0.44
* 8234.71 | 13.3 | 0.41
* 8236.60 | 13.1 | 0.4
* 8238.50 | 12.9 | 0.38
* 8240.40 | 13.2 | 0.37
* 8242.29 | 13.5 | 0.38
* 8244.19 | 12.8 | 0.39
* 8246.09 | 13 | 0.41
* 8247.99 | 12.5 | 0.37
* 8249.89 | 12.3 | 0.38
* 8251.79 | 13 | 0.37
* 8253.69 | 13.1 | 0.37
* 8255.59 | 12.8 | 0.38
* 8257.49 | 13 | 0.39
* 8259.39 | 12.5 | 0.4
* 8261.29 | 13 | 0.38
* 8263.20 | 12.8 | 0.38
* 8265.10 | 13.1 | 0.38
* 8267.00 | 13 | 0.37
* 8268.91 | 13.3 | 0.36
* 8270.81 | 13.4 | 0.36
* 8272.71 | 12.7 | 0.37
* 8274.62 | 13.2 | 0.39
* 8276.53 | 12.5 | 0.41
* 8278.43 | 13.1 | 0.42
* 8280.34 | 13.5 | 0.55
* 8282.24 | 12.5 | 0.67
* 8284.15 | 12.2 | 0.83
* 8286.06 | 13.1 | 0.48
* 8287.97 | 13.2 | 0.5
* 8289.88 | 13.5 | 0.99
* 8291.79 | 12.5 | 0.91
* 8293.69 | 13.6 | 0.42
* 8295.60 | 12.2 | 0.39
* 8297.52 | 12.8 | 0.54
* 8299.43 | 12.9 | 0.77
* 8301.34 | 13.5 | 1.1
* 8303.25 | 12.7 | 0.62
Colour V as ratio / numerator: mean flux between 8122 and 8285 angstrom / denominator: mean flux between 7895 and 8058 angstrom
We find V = 1.0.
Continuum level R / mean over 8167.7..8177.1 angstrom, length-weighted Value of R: 13.3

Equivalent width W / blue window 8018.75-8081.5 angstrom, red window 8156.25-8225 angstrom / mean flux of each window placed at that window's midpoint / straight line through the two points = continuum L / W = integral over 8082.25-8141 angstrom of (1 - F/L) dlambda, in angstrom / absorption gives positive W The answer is -0.7 angstrom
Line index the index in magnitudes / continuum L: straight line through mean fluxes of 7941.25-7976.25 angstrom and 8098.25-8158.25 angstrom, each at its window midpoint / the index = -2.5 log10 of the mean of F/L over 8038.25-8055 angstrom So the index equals 0.02 mag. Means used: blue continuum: 13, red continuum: 13.2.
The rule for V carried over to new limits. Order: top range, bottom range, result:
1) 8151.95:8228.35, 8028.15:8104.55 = 0.97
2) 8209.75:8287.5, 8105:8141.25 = 0.99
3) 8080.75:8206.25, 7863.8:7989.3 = 0.99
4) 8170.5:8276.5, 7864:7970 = 0.98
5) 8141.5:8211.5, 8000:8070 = 0.98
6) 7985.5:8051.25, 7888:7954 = 1.01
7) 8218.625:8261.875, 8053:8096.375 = 0.98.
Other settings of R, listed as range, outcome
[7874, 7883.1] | 13.1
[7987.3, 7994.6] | 13.1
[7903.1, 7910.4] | 13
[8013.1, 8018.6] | 13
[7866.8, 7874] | 13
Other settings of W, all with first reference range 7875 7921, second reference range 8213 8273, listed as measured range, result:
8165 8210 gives 1.0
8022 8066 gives -0.3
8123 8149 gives -0.2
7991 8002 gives 0.1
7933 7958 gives 0.3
